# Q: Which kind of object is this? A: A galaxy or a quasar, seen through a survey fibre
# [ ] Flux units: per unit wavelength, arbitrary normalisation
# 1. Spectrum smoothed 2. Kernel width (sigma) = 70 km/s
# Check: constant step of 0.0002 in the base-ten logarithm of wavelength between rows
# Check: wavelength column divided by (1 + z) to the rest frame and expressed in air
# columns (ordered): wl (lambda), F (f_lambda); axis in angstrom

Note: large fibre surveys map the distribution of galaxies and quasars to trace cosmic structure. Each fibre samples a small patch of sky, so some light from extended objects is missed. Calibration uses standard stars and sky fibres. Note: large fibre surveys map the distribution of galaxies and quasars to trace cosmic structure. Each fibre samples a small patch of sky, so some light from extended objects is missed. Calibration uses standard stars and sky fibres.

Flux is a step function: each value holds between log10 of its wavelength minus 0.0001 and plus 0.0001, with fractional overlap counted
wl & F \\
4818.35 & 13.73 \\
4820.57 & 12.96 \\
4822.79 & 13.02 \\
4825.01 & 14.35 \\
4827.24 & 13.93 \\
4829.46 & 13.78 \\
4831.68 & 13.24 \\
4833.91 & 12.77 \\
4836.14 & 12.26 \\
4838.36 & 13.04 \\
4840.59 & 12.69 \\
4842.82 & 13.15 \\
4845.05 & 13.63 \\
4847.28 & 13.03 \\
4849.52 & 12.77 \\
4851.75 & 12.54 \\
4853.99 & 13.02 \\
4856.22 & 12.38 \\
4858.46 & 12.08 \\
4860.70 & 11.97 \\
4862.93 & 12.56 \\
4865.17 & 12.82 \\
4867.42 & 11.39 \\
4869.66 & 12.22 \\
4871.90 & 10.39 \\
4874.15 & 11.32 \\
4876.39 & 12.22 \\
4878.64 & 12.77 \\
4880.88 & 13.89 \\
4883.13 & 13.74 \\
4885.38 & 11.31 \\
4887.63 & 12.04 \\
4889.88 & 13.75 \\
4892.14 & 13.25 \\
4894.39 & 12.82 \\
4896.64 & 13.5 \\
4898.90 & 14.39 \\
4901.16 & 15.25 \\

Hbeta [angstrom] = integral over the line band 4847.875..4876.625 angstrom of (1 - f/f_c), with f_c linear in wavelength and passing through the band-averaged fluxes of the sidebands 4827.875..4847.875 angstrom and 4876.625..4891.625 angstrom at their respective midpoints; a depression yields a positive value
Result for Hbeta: 1.9 angstrom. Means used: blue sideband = 13.1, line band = 12.1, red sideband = 12.9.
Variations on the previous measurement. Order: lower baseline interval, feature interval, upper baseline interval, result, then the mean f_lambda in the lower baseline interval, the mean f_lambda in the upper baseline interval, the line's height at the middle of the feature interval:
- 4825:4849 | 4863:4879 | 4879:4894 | 1.43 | 13.2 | 13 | 13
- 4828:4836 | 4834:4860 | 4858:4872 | -0.25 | 13.2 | 12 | 12.6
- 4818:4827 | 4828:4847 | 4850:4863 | -0.06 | 13.5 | 12.4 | 13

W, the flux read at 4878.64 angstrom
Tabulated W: 12.77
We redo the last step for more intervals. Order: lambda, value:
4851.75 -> 12.54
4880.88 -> 13.89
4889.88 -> 13.75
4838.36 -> 13.04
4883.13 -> 13.74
